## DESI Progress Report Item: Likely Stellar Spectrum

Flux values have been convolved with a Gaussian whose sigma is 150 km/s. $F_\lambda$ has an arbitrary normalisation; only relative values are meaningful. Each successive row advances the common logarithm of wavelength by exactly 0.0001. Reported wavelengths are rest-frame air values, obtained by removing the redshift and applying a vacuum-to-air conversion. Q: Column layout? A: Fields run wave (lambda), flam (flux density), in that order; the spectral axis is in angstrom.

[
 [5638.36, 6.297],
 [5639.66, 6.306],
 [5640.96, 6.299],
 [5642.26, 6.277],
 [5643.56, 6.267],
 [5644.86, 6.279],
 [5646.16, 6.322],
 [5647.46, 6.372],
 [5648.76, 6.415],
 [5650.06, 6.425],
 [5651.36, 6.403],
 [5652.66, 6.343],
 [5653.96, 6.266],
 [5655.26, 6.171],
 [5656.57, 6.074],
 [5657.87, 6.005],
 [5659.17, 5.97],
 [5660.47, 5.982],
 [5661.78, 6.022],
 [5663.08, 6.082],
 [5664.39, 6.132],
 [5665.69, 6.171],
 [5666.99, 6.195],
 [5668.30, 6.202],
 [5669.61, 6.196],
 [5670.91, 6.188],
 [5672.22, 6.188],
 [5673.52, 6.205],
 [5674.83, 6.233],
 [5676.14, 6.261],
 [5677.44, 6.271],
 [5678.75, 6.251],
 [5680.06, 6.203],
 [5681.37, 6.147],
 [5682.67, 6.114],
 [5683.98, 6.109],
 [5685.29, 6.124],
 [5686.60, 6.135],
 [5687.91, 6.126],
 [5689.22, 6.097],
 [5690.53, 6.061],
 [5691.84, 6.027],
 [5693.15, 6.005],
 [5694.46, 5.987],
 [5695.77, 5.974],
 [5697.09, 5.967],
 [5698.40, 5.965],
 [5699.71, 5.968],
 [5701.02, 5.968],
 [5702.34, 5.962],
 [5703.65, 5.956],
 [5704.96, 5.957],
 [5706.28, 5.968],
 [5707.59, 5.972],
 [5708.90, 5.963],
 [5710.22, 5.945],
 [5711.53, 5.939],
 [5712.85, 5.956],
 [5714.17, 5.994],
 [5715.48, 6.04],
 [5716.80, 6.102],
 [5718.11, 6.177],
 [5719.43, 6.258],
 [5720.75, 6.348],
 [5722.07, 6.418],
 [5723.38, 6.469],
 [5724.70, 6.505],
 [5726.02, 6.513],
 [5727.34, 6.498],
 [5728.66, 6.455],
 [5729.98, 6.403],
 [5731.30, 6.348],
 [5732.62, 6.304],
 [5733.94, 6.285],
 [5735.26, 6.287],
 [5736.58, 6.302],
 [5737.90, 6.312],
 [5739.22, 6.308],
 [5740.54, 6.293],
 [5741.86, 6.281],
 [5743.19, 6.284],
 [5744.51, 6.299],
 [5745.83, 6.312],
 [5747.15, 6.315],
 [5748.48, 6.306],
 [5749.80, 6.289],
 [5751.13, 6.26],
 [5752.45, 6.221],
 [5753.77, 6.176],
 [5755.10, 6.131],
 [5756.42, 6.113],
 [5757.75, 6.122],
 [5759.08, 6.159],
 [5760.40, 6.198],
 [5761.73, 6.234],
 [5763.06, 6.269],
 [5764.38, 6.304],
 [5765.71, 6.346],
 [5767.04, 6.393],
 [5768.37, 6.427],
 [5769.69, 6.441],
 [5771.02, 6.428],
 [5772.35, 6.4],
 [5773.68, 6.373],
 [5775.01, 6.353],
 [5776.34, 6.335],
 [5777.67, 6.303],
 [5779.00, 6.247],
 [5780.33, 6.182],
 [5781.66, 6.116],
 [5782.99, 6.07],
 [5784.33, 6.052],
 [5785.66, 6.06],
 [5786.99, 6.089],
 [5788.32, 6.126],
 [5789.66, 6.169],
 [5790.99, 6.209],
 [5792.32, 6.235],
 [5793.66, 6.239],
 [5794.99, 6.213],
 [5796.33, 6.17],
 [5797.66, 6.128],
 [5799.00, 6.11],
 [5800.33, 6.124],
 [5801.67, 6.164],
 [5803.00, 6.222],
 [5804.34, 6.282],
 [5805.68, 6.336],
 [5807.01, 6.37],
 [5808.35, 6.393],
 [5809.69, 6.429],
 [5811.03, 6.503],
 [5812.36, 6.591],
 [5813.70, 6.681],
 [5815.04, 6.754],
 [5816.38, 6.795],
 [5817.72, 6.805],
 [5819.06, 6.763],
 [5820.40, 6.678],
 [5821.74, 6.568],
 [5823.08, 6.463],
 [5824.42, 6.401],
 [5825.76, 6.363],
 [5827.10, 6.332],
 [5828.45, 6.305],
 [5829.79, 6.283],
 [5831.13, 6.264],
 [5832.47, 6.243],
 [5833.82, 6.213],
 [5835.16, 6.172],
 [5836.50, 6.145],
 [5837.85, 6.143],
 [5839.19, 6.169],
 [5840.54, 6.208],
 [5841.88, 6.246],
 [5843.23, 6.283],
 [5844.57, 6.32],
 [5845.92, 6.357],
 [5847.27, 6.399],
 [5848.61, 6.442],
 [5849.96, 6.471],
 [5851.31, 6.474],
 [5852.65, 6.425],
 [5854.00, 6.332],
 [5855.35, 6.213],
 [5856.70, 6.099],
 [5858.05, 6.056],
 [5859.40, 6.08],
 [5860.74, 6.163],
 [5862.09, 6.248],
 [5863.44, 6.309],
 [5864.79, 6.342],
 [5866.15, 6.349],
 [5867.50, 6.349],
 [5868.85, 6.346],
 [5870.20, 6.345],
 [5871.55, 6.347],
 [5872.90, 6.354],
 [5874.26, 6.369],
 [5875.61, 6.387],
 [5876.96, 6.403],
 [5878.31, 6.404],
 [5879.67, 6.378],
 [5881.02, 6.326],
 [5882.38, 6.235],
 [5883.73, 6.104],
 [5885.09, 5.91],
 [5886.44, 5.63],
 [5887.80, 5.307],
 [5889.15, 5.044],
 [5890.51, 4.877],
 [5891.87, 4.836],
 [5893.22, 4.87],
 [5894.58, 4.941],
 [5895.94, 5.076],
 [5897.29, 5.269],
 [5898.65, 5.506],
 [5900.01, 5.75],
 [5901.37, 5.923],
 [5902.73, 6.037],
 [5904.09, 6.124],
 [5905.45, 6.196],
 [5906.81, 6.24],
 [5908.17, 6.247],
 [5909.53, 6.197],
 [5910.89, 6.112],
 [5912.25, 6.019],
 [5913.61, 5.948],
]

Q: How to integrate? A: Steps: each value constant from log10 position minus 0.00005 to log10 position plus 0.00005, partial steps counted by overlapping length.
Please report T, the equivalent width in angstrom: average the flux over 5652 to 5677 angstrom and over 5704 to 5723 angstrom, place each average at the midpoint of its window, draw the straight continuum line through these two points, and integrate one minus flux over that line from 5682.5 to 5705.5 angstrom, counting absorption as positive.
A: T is 0.3 angstrom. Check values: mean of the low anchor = 6.15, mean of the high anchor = 6.08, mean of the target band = 6.03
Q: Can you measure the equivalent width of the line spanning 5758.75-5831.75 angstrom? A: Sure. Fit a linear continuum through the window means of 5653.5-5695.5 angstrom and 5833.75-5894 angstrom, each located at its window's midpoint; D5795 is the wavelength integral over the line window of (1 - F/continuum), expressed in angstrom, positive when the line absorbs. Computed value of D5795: -2.5 angstrom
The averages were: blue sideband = 6.13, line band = 6.33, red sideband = 6.12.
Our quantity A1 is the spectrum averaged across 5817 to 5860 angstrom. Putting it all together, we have 6.33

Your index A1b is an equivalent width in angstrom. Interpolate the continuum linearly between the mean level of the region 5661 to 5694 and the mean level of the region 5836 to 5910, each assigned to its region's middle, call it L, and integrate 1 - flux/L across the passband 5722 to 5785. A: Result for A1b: -2.0 angstrom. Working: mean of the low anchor 6.15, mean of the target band 6.3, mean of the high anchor 6.05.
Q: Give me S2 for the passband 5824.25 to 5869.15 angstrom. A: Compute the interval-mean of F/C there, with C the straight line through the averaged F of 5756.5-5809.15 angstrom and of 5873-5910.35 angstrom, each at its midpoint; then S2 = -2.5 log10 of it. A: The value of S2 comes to -0.05 mag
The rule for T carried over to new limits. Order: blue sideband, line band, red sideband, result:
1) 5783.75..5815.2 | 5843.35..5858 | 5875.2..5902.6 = -1.0 angstrom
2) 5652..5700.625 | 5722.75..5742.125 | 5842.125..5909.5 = -0.9 angstrom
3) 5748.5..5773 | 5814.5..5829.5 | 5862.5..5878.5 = -0.6 angstrom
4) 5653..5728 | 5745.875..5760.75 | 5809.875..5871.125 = 0.0 angstrom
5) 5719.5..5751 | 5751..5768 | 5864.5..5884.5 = 0.3 angstrom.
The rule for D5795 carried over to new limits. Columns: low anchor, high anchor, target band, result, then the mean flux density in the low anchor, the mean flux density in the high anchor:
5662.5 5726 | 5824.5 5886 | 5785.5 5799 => 0.11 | 6.12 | 6.28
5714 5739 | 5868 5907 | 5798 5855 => -3.35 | 6.32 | 5.84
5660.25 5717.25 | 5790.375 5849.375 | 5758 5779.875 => -0.26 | 6.07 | 6.35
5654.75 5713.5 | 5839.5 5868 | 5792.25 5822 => -0.89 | 6.07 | 6.29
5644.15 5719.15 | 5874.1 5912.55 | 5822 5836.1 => -0.97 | 6.12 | 5.81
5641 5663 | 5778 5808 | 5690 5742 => 0.37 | 6.22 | 6.18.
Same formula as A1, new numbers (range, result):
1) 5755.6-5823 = 6.32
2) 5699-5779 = 6.24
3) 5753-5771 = 6.26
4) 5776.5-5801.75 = 6.16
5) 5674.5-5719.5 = 6.06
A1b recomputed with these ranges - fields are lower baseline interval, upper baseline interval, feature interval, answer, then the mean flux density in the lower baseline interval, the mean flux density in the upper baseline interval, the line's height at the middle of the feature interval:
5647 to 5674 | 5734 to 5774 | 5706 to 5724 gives 0.39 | 6.19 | 6.29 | 6.25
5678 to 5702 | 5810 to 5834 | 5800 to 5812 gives 0.23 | 6.07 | 6.5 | 6.45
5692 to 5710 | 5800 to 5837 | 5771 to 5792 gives 0.22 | 5.97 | 6.42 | 6.28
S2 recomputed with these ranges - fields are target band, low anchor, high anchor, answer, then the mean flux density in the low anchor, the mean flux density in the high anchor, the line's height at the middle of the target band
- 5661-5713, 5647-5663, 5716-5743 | 0.03 mag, 6.2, 6.34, 6.26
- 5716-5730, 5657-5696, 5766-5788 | -0.03 mag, 6.12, 6.27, 6.19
